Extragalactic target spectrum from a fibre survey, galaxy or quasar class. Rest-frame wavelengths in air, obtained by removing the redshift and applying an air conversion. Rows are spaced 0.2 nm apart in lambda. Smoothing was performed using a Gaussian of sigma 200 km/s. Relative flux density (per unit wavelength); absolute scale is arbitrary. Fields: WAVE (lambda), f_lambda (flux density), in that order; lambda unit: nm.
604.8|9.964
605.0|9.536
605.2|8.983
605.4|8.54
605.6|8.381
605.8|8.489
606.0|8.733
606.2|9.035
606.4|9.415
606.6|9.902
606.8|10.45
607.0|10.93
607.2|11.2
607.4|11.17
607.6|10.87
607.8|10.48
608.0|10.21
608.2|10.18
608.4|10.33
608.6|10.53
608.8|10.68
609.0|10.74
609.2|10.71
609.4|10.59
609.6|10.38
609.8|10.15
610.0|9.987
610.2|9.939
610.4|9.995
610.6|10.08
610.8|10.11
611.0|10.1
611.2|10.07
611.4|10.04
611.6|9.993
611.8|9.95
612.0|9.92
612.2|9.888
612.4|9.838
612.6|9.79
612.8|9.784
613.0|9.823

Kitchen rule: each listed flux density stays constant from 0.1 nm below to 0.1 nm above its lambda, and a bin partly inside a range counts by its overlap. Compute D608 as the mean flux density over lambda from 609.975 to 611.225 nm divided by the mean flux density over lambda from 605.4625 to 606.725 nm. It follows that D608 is 1.1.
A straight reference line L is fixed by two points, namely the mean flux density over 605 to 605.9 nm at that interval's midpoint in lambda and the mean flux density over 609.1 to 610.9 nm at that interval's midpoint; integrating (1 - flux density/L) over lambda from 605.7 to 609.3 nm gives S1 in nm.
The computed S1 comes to -0.32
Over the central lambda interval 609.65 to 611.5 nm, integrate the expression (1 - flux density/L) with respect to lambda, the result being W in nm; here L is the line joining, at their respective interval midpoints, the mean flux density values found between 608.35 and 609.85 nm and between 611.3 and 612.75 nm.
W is 0.03 nm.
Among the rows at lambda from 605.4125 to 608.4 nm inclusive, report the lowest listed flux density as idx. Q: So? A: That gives 8.381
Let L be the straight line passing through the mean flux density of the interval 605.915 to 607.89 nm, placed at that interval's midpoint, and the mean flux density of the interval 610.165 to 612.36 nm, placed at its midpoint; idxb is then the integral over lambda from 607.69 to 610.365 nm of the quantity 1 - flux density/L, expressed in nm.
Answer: -0.07 nm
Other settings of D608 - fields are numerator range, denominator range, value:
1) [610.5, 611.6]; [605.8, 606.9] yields 1.07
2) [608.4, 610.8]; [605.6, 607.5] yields 1.05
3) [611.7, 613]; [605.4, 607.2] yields 1.04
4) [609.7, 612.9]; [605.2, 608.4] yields 1.01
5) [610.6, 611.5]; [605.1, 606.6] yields 1.14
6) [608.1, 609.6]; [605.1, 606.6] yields 1.19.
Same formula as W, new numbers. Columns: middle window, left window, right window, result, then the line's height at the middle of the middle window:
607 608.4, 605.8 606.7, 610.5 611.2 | -0.18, 9.47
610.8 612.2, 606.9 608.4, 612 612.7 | 0.00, 10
